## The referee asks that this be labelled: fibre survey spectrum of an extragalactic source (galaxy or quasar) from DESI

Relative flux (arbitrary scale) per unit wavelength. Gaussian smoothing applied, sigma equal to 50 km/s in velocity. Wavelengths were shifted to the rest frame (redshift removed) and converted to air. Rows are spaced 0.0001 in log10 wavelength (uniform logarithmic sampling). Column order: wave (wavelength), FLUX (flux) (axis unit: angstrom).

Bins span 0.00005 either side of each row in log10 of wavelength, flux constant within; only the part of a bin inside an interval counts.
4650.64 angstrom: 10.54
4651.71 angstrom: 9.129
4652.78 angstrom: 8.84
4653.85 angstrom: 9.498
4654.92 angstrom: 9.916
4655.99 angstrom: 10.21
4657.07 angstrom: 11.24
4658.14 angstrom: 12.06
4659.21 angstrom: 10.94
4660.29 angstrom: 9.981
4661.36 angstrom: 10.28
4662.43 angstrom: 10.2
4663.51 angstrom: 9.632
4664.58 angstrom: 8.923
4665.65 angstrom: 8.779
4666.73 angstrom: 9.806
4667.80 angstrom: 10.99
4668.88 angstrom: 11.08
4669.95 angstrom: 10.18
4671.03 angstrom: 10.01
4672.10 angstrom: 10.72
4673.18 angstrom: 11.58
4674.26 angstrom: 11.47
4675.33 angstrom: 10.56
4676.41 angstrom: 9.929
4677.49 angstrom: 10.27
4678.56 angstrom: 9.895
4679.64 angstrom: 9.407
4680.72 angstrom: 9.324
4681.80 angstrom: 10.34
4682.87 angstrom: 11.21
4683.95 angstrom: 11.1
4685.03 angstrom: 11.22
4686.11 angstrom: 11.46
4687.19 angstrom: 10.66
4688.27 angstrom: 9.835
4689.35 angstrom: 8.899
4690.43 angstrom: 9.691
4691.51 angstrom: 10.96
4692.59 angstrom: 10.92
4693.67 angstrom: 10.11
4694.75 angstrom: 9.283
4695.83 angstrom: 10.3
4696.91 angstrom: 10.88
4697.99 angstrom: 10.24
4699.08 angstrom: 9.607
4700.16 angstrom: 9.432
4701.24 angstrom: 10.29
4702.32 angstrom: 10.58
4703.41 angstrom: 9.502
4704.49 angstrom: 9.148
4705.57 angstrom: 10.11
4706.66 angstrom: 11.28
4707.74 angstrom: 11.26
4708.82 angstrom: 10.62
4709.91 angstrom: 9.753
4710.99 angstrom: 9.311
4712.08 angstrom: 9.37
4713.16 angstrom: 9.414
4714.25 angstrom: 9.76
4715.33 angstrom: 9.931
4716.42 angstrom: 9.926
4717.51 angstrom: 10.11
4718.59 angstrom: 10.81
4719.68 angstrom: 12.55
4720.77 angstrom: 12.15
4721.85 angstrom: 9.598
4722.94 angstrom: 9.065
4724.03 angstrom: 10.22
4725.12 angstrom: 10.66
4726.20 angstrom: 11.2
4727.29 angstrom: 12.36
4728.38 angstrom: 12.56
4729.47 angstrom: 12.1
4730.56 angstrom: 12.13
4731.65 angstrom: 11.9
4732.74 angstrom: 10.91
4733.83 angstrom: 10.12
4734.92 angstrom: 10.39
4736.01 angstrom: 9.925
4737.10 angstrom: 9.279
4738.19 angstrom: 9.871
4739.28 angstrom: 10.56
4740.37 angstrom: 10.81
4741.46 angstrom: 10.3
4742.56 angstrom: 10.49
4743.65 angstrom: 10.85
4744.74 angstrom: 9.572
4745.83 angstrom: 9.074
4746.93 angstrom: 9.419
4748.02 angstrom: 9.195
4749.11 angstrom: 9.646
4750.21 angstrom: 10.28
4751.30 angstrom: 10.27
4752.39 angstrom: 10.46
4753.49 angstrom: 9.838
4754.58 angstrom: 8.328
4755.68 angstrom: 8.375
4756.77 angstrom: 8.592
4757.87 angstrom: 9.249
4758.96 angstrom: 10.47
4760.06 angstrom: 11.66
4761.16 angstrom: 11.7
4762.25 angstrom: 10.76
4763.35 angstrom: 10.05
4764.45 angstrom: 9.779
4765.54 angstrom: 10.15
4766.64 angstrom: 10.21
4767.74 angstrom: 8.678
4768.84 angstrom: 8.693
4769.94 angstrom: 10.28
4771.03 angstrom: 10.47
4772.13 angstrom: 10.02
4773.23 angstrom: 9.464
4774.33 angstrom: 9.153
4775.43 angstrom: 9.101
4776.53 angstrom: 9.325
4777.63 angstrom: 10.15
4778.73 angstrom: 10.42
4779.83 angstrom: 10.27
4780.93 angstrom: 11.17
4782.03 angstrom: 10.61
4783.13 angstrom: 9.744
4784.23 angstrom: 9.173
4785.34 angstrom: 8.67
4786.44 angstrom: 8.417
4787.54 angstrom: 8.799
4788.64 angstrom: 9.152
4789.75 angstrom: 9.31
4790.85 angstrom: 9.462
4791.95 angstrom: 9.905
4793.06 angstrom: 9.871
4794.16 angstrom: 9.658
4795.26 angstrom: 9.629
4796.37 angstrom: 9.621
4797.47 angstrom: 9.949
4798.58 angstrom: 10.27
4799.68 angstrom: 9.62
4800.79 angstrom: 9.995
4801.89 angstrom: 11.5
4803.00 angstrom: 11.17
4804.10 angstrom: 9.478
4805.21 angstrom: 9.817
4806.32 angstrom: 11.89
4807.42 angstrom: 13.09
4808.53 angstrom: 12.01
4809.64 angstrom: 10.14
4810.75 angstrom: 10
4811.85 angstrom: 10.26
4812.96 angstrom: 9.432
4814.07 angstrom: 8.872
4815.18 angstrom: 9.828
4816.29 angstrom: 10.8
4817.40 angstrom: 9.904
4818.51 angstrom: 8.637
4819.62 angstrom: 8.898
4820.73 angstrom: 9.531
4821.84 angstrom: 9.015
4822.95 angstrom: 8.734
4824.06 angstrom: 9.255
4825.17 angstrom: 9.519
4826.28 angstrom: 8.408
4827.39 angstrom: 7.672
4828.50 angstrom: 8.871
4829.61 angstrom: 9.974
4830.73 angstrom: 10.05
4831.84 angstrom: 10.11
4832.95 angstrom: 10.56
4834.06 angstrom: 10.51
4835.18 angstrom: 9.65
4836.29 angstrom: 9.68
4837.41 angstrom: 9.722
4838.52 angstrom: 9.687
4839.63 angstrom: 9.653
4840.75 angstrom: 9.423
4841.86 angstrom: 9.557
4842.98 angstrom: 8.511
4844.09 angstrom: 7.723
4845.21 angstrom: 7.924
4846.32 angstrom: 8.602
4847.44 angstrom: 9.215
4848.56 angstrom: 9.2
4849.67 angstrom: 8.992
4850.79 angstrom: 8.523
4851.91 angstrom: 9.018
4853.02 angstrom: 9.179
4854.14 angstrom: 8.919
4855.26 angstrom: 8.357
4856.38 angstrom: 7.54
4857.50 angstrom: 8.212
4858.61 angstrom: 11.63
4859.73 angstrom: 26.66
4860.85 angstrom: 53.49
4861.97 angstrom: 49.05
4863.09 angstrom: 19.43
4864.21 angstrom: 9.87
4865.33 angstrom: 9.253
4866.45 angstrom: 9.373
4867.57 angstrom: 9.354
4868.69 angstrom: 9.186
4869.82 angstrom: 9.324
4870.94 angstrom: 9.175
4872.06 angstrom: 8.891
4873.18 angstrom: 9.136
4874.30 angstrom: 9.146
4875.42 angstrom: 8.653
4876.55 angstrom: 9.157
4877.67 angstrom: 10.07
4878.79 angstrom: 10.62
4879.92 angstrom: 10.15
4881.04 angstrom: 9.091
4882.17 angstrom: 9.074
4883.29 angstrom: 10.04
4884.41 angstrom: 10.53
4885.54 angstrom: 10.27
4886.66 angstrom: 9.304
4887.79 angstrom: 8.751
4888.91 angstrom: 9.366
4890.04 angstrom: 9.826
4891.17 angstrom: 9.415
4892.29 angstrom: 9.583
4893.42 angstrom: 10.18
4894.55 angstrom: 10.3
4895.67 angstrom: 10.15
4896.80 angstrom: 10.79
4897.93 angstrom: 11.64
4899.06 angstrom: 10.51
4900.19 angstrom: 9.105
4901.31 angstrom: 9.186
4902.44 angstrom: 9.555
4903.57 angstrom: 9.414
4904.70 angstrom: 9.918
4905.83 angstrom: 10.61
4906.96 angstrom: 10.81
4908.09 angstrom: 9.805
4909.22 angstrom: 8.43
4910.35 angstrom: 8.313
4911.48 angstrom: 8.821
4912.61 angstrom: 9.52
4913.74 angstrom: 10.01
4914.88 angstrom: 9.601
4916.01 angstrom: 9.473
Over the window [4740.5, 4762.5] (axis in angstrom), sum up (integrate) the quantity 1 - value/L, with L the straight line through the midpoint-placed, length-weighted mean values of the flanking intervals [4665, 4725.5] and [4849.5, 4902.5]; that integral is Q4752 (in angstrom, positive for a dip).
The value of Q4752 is 1.7 angstrom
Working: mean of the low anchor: 10.3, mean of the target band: 9.93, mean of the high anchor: 11.8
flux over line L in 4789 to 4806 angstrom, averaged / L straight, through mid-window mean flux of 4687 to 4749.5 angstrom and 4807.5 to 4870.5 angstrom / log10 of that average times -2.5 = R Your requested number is 0.107 mag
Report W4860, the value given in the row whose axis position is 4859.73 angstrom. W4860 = 26.66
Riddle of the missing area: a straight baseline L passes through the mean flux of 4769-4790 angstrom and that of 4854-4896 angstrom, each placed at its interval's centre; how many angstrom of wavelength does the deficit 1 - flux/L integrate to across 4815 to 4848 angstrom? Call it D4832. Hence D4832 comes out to 5.4 angstrom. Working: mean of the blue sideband 9.65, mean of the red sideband 12.4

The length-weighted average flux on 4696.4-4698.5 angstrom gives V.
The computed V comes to 10.6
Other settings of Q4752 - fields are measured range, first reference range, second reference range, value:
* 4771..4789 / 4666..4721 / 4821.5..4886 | 1.96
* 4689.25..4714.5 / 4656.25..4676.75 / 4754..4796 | 0.37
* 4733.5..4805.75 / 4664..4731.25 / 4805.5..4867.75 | 7.22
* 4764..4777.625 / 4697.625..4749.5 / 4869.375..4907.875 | 0.75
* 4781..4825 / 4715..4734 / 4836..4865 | 9.29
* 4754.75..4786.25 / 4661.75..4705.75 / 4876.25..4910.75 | 0.67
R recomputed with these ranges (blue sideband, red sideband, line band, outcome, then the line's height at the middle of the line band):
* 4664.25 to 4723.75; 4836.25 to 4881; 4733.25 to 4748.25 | 0.08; 10.7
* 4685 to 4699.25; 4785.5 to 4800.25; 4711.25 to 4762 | -0.04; 9.93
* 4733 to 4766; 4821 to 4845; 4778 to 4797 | 0.00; 9.69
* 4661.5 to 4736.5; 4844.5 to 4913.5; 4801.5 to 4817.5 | 0.04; 10.9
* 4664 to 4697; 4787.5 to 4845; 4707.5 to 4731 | -0.05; 10.1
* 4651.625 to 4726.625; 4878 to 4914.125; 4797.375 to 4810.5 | -0.08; 10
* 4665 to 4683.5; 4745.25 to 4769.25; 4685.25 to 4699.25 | -0.01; 10.2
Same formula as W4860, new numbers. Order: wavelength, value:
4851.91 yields 9.018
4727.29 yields 12.36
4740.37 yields 10.81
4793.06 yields 9.871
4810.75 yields 10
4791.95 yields 9.905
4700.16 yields 9.432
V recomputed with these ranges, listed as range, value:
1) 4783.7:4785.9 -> 8.89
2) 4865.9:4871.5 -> 9.27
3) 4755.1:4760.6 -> 9.65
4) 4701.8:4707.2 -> 10.1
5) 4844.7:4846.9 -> 8.29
